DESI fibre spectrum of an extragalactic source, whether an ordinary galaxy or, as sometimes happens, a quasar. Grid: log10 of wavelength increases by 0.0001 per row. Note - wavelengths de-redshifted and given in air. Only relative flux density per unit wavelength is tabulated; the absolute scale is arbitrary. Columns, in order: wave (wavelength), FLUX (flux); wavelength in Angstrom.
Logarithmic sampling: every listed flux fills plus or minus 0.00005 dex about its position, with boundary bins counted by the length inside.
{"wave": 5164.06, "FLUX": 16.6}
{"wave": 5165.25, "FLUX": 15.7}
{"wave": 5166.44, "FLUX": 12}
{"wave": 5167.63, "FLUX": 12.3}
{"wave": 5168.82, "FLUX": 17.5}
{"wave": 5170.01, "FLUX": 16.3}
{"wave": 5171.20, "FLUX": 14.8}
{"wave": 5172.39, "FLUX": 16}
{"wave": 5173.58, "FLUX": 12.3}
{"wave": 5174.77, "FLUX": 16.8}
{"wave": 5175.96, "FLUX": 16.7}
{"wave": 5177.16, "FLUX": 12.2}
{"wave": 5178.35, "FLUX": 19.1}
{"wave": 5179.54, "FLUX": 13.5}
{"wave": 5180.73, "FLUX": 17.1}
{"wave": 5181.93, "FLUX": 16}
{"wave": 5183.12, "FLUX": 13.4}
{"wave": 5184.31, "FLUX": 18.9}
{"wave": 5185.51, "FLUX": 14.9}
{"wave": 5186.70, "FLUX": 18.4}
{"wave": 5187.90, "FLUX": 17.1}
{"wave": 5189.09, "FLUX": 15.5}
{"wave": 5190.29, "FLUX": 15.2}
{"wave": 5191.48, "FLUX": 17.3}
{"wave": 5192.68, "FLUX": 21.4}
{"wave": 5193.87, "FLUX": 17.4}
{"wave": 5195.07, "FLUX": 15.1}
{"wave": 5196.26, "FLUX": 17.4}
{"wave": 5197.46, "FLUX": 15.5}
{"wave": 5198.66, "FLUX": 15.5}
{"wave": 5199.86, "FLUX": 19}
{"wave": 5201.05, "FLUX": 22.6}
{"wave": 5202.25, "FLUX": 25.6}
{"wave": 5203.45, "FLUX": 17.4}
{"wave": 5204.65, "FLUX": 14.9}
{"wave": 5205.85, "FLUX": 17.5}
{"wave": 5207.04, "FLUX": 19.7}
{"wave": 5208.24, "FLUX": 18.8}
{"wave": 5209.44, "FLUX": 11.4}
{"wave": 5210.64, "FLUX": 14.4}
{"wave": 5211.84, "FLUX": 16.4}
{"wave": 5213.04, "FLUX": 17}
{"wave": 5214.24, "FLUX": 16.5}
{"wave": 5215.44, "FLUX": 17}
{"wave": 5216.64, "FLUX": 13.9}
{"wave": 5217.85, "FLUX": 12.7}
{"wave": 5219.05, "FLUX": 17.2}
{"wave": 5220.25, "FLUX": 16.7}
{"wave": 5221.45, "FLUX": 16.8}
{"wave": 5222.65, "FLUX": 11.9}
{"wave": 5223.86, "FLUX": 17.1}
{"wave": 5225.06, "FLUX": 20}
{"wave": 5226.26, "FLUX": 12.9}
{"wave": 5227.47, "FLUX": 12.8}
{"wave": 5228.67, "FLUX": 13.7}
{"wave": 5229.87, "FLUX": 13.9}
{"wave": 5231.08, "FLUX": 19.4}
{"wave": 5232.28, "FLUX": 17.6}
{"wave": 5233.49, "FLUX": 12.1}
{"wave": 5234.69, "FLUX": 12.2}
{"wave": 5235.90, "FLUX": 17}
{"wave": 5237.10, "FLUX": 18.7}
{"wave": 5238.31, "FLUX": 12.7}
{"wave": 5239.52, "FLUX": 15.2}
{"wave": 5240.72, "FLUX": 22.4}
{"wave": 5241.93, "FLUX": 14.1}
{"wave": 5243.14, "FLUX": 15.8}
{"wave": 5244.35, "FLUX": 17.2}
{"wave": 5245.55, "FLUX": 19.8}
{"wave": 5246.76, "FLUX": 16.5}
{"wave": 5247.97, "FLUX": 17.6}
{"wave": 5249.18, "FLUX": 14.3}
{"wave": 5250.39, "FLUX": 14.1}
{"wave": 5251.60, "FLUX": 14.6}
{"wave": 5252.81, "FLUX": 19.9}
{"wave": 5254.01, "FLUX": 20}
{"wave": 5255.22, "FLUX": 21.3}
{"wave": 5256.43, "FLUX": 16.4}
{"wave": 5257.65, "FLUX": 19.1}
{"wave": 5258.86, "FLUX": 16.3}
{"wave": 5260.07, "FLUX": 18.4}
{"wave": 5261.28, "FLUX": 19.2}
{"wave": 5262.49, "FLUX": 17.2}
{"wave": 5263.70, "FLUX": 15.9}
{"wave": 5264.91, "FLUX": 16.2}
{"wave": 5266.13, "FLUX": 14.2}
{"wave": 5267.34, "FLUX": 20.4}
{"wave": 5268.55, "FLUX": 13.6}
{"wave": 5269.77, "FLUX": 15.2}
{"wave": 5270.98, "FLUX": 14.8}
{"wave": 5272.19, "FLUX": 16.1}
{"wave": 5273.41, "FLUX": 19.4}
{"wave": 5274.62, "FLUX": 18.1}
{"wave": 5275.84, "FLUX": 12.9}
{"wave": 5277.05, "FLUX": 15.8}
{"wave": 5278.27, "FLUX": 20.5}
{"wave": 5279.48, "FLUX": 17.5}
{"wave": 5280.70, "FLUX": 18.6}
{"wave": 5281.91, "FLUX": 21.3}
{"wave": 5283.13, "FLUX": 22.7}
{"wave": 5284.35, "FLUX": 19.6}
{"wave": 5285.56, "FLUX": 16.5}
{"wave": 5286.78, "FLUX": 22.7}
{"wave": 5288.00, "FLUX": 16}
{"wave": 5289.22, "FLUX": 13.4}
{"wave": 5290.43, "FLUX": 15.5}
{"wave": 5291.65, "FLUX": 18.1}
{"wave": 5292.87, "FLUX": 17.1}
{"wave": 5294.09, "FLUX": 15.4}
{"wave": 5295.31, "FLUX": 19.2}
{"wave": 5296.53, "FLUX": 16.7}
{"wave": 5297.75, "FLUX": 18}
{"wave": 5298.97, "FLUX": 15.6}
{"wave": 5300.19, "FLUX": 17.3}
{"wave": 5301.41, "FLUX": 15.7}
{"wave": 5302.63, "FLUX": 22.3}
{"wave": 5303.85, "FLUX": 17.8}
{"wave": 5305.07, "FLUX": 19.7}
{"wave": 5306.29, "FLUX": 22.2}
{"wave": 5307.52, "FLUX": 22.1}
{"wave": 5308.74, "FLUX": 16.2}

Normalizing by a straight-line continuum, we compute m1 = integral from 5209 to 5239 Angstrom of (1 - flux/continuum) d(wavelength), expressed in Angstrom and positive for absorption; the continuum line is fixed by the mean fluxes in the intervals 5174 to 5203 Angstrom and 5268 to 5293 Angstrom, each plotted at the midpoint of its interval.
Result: 3.4 Angstrom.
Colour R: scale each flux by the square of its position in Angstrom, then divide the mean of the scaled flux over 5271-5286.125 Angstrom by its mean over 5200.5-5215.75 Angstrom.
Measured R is 1.06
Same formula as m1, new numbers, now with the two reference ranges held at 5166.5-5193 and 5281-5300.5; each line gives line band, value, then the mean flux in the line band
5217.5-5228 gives 0.77 Angstrom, 15.4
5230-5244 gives 0.70 Angstrom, 16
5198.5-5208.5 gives -1.75 Angstrom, 19.2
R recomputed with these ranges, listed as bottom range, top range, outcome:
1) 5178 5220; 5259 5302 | 1.06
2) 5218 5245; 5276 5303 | 1.16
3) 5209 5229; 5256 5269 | 1.14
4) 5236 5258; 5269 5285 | 1.05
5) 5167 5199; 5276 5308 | 1.19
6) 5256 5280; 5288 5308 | 1.07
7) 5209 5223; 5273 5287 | 1.25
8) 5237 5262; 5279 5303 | 1.05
